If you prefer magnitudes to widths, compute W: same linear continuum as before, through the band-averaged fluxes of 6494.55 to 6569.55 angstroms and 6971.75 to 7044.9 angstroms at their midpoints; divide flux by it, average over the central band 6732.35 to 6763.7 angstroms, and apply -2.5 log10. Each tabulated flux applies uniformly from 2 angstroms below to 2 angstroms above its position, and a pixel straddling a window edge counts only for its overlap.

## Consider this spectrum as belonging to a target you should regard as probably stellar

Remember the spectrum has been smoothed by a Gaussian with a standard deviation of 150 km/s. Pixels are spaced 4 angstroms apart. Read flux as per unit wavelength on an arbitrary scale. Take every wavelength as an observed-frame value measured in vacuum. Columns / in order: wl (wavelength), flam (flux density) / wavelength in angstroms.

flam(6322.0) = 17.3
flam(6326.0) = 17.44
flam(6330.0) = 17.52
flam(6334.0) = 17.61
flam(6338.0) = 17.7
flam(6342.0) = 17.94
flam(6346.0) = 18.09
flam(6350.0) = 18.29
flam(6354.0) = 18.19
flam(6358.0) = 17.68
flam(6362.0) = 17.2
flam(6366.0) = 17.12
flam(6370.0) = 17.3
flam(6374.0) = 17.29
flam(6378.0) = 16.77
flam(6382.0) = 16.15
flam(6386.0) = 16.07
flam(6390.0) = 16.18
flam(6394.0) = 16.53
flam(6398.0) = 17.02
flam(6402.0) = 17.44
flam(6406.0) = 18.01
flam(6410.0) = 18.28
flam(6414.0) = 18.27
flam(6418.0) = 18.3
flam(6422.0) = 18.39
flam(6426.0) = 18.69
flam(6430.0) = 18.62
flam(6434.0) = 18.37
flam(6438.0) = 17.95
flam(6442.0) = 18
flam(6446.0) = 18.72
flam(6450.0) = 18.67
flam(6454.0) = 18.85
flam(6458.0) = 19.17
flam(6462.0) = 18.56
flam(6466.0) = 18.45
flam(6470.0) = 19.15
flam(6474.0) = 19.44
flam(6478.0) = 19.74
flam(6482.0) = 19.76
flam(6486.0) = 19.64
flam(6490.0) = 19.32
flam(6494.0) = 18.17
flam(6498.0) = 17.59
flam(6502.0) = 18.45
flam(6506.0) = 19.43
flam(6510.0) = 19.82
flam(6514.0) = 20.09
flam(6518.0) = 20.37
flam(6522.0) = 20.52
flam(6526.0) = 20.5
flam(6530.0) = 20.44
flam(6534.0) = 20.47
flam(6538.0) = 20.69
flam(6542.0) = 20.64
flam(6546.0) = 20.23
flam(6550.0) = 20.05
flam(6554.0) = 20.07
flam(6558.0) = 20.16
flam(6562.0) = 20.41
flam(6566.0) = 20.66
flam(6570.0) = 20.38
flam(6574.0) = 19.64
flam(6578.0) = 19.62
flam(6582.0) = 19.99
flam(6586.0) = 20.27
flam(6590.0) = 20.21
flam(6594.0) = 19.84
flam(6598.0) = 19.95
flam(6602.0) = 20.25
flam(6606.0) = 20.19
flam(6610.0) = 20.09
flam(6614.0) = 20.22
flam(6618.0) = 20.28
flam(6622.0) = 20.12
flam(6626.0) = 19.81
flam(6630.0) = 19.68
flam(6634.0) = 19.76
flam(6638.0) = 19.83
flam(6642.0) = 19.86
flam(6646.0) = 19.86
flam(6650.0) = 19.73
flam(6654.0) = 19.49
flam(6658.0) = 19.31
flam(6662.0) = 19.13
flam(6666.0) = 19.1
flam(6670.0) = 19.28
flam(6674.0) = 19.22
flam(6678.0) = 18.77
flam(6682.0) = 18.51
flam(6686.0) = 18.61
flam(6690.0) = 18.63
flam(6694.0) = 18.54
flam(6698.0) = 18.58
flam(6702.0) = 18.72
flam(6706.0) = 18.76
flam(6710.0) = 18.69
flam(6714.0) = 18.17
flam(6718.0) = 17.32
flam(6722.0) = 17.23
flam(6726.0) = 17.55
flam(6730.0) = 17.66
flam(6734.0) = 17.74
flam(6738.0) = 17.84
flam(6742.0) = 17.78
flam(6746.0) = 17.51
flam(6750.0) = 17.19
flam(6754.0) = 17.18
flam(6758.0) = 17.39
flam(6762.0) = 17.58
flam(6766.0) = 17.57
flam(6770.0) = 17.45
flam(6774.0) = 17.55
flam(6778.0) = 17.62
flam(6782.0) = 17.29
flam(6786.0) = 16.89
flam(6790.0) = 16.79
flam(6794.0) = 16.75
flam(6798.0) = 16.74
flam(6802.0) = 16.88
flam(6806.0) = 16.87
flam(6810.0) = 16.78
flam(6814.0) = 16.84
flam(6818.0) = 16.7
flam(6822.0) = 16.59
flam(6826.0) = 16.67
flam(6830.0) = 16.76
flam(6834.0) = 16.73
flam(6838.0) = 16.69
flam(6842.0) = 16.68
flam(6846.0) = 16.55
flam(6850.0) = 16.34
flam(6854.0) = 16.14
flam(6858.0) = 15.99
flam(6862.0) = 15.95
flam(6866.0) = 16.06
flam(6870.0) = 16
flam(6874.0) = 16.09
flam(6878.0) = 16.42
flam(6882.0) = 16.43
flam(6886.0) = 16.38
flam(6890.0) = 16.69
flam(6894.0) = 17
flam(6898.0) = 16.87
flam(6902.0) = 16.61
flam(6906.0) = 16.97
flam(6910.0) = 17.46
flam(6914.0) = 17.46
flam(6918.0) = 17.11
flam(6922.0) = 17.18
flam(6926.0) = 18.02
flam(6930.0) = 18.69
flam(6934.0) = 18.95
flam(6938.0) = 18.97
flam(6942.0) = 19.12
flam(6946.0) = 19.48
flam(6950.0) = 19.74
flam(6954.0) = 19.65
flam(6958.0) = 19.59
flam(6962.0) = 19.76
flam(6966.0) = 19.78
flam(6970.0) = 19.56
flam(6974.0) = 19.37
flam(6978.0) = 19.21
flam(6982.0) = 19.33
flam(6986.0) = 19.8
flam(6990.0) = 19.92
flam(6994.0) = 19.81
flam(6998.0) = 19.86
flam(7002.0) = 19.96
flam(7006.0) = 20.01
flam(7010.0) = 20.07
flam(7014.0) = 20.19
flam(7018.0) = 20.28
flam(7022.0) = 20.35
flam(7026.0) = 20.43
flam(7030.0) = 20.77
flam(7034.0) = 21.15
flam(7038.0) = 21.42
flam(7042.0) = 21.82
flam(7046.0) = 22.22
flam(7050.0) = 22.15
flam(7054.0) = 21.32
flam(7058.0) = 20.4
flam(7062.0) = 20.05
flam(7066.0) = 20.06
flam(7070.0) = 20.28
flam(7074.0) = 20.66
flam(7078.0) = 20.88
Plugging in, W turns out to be 0.15 mag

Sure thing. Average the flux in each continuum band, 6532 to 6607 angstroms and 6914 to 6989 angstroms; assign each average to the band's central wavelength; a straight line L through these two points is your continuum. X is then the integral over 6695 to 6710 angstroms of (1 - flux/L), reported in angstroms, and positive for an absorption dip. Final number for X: 0.8 angstroms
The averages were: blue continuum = 20.2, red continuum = 19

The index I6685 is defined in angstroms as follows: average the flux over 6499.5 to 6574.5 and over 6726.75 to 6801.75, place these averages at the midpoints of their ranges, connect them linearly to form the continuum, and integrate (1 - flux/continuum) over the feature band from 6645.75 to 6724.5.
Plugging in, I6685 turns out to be -1.8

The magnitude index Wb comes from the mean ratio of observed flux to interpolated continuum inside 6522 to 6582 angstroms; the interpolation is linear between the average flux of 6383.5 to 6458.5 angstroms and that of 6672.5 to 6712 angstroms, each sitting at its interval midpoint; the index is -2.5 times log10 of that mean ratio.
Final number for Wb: -0.11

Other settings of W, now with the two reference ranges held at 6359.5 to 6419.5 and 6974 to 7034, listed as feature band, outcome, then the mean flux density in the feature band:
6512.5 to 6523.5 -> -0.15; 20.3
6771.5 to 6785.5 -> 0.09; 17.4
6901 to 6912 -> 0.15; 17.1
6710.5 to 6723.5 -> 0.06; 17.7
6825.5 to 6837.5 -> 0.15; 16.7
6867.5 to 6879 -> 0.20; 16.1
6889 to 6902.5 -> 0.16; 16.8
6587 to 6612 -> -0.11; 20.1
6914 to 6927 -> 0.13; 17.4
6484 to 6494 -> -0.09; 19.2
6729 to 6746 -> 0.06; 17.7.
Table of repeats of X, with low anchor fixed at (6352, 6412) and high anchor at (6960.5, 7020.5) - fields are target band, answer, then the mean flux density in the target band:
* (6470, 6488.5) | -2.1 angstroms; 19.6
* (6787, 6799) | 1.4 angstroms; 16.8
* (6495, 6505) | -0.3 angstroms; 18.2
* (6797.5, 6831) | 4.0 angstroms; 16.8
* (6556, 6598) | -4.9 angstroms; 20.1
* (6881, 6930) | 5.9 angstroms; 17.1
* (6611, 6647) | -3.4 angstroms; 19.9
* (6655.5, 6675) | -0.9 angstroms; 19.2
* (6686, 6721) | 0.3 angstroms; 18.4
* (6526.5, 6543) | -2.5 angstroms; 20.5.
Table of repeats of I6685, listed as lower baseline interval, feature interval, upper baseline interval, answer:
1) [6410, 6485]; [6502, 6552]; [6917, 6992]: -3.7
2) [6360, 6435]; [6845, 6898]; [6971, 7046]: 8.9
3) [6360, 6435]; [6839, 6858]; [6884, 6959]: 1.6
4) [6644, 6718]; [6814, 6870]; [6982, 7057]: 9.3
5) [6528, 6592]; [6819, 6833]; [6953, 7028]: 2.3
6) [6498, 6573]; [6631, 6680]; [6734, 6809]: -2.0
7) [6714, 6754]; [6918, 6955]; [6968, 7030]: 1.2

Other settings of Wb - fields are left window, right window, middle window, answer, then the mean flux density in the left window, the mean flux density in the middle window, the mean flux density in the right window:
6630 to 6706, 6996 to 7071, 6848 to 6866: 0.23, 19.2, 16.1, 20.7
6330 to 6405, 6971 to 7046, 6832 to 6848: 0.17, 17.3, 16.7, 20.3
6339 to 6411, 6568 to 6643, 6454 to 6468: -0.03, 17.3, 18.7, 20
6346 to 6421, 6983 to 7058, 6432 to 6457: -0.05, 17.4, 18.5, 20.6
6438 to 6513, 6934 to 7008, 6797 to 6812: 0.15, 18.9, 16.8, 19.6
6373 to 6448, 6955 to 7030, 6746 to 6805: 0.11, 17.6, 17.2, 19.9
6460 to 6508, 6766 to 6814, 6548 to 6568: -0.10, 19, 20.3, 17.1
